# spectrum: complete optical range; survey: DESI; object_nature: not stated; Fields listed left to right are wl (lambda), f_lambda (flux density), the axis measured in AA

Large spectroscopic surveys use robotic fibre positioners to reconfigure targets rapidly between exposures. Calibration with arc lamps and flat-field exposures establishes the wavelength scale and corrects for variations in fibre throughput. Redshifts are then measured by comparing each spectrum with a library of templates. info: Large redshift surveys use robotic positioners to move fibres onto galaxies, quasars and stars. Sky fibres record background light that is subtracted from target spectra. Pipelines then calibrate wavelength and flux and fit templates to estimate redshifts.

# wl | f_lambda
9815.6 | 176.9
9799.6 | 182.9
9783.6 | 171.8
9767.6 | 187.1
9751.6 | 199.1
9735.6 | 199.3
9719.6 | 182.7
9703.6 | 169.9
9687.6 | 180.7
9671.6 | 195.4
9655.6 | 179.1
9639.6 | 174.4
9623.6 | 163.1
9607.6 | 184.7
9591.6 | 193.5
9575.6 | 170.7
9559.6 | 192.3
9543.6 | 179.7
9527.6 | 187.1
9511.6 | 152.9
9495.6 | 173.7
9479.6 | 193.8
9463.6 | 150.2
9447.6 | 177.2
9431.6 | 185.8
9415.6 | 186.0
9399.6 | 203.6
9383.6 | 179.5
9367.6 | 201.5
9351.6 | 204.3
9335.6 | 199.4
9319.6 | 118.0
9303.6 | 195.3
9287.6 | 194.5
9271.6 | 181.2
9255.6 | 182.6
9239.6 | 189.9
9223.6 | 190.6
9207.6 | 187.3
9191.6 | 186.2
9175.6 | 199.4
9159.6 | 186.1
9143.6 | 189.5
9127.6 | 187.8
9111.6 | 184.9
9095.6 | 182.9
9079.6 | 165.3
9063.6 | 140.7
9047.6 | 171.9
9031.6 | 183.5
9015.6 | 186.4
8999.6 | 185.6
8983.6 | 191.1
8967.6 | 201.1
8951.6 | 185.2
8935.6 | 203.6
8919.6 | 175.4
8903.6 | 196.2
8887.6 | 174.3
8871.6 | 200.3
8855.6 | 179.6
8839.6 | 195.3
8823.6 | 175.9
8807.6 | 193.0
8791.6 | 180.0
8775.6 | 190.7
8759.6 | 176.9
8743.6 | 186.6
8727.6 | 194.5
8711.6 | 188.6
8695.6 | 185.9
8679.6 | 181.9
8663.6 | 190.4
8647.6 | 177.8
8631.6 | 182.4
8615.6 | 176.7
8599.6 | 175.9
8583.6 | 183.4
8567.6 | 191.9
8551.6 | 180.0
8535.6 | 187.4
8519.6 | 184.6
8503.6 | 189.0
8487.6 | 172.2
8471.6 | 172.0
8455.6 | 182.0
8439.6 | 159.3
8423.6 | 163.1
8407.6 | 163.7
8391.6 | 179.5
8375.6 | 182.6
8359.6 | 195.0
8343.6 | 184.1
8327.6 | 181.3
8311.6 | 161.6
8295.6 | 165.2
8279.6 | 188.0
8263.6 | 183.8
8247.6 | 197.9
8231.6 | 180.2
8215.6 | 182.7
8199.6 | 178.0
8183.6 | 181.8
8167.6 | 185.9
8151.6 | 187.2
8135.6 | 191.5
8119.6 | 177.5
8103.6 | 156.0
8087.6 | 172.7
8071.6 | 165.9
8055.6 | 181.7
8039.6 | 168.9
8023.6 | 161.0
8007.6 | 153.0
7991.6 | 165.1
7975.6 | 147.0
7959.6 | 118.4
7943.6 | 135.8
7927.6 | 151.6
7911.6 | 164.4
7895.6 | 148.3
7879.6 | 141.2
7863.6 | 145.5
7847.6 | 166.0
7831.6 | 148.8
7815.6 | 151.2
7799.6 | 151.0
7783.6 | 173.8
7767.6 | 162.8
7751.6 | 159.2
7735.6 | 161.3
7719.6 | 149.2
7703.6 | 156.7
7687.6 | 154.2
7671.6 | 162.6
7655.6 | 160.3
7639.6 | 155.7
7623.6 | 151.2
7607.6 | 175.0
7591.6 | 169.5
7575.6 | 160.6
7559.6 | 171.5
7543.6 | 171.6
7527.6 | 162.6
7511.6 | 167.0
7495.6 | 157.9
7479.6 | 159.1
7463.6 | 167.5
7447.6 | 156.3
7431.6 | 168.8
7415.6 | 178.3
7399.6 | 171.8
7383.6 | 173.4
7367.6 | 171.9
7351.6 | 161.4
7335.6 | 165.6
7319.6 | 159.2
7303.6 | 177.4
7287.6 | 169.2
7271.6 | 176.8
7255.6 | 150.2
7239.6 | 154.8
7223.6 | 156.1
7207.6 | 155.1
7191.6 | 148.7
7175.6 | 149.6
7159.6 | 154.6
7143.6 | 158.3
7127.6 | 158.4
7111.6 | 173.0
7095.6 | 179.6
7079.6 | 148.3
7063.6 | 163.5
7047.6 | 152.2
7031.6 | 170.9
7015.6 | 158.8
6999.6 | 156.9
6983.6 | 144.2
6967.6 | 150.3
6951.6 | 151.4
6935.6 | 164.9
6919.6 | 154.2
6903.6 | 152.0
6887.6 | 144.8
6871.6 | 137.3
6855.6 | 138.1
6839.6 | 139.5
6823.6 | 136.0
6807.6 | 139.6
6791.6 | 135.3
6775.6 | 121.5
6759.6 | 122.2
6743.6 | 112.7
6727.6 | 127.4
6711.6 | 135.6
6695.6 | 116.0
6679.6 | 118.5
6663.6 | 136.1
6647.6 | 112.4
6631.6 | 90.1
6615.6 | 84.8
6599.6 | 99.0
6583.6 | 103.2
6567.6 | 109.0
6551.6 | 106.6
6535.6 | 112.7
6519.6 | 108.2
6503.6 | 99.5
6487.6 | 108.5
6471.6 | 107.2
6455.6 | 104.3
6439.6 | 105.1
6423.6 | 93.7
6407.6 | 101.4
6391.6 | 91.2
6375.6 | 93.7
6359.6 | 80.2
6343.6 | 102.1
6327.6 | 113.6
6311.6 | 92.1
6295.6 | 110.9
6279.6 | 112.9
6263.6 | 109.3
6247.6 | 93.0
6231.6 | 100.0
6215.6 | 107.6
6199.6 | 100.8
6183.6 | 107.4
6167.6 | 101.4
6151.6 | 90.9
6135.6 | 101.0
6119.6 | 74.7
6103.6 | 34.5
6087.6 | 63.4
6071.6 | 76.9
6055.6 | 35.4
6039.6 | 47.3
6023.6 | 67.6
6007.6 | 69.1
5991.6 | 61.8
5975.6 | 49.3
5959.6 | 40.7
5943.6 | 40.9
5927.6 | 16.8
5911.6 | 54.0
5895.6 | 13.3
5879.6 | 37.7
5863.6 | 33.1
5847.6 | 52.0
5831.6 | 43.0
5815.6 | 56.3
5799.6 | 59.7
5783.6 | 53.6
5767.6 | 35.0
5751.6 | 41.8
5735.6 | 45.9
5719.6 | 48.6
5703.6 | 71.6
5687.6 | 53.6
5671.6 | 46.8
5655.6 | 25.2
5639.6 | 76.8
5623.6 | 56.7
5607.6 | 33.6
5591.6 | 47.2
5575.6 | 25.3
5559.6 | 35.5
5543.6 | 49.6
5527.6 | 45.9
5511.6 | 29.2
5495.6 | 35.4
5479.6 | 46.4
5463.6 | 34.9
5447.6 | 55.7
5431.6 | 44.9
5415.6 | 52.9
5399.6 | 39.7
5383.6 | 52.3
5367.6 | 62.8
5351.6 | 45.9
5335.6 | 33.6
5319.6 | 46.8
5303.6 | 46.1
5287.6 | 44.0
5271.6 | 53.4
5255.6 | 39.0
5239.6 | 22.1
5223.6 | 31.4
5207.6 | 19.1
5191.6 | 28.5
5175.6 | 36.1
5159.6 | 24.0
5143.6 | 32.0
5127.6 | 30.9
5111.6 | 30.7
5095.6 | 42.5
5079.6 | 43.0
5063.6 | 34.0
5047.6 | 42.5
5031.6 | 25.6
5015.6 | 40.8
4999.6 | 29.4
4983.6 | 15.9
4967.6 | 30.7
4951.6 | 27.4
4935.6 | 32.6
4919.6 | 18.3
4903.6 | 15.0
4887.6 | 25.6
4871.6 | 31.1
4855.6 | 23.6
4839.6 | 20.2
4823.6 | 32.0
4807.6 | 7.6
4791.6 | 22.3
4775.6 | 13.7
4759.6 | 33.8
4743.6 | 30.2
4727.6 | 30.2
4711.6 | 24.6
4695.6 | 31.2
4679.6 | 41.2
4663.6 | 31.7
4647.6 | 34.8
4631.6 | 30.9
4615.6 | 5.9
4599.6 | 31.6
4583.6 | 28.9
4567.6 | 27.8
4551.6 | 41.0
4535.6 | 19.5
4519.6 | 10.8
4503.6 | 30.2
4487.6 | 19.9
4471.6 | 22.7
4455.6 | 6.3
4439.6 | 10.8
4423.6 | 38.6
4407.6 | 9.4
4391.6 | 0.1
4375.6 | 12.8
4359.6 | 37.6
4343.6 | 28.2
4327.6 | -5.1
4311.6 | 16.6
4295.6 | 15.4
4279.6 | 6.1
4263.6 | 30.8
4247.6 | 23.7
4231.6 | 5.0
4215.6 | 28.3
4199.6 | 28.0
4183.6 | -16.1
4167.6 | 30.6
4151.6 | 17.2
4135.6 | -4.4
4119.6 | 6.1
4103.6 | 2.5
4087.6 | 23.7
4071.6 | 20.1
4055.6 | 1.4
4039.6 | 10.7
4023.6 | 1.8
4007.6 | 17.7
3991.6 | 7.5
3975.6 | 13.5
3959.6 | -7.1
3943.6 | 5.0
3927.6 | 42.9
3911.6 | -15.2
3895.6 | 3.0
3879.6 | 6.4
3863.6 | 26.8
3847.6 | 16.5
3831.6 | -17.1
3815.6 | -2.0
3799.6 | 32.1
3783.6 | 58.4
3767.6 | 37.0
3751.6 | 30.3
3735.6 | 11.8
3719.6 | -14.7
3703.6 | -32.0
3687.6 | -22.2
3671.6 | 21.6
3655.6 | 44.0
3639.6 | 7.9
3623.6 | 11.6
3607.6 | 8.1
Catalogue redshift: 0.54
